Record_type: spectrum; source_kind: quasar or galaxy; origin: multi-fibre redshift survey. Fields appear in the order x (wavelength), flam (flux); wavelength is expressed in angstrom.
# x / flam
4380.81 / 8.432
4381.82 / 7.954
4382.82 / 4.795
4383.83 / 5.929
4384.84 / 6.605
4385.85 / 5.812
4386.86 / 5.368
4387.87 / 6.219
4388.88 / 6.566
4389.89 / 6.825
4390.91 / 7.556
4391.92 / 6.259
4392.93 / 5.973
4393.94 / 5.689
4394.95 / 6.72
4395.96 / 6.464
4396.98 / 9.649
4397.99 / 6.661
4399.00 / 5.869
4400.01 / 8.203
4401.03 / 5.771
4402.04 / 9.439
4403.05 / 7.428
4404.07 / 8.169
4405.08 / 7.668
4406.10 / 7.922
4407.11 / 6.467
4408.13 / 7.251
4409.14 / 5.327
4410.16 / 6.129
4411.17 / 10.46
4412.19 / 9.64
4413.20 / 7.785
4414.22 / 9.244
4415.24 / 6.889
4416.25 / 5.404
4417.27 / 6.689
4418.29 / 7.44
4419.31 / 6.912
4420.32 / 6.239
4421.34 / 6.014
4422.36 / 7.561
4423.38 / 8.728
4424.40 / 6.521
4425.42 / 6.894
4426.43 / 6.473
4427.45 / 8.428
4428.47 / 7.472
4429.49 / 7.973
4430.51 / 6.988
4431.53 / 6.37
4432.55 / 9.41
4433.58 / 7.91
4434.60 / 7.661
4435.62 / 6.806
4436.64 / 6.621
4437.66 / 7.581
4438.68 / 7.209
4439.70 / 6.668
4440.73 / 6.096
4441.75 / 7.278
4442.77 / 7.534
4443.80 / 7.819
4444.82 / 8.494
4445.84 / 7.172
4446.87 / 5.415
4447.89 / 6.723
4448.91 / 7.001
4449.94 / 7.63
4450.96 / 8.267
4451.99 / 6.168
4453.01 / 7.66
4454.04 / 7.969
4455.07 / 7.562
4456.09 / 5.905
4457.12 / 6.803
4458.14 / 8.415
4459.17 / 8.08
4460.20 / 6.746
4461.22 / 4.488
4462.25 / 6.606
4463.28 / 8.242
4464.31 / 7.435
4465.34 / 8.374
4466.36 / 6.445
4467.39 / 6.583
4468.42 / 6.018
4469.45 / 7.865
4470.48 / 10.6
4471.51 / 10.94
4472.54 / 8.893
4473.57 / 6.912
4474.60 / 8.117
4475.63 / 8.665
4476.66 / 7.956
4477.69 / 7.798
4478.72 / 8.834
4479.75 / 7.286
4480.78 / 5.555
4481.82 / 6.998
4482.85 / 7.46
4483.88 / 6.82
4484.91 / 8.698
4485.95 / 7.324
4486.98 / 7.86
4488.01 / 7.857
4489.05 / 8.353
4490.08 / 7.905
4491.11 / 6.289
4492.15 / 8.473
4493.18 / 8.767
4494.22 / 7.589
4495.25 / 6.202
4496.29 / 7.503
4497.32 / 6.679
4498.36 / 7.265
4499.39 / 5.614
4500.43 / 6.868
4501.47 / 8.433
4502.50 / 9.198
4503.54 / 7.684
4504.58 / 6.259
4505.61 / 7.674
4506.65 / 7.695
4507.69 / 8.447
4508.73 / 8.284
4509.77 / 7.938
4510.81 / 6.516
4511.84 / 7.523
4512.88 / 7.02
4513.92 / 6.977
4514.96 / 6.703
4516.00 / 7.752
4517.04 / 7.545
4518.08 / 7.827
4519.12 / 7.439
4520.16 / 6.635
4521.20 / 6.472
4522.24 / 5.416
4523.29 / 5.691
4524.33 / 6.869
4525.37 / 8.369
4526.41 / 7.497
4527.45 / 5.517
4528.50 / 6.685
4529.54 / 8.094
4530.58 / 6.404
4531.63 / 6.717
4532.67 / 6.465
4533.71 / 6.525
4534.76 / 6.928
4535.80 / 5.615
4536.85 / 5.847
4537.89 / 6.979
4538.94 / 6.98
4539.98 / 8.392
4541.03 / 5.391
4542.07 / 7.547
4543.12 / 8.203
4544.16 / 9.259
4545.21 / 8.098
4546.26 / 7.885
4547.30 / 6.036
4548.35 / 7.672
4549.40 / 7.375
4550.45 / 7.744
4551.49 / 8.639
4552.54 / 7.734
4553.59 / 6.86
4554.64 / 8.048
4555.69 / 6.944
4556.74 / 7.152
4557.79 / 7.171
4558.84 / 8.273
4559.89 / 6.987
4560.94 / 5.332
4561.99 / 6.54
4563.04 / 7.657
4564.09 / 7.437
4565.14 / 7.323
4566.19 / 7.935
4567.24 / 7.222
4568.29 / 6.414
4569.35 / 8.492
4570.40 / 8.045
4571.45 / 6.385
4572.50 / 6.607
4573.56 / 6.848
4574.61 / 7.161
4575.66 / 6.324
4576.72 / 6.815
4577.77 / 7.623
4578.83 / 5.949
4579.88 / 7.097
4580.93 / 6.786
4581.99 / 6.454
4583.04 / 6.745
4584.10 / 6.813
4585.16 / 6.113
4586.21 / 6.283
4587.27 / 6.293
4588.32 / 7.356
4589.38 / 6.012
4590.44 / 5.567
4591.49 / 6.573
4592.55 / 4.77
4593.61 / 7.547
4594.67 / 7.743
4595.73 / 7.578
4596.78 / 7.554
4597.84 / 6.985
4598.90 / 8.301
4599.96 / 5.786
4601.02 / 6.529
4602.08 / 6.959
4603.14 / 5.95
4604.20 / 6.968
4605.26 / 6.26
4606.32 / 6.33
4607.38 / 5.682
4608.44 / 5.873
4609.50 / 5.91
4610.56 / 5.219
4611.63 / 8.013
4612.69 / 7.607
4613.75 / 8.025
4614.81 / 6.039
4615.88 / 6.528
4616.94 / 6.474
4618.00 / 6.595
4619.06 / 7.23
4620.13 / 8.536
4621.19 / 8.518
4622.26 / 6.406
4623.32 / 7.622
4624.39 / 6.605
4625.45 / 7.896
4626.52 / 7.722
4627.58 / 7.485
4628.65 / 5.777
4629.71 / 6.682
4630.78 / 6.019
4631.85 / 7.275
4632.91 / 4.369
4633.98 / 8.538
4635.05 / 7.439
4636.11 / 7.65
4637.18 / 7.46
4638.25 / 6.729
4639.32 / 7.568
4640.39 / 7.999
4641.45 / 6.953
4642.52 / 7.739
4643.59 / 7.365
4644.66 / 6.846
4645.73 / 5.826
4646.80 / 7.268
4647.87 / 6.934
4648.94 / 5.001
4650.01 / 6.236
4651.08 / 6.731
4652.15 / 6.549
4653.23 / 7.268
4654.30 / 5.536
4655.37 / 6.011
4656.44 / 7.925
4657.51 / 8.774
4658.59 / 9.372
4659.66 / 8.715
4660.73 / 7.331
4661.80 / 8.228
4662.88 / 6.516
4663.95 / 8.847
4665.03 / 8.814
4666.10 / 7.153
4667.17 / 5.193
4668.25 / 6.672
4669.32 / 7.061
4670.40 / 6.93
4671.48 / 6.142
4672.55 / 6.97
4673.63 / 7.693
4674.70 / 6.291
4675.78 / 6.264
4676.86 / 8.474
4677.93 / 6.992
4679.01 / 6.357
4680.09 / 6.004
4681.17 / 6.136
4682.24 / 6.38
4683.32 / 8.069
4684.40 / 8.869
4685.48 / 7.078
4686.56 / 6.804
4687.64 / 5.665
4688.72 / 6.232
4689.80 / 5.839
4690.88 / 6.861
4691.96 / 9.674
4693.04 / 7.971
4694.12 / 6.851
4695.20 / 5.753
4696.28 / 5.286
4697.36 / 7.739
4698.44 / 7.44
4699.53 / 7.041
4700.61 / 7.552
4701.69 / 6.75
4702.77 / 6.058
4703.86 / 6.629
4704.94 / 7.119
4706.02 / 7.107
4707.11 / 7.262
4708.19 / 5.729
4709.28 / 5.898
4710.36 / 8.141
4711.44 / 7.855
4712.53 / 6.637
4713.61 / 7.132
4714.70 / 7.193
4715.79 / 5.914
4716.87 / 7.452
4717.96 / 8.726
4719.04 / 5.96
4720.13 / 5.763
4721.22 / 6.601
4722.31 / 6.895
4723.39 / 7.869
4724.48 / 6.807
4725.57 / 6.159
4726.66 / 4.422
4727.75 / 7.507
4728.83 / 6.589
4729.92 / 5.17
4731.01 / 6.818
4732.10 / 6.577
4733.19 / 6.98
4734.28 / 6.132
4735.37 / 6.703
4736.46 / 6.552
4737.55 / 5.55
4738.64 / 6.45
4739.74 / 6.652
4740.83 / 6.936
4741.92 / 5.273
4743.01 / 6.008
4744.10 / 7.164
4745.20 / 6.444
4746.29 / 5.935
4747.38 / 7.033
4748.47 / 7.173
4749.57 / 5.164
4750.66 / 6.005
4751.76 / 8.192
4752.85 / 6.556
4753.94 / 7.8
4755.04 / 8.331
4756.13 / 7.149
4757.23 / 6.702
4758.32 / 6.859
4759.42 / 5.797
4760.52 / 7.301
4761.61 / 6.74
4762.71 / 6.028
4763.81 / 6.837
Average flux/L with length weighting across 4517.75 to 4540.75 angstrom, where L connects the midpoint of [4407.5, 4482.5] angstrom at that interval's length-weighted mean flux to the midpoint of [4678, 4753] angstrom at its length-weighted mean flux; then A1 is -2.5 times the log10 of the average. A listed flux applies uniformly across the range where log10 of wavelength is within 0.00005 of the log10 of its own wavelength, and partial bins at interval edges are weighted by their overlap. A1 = 0.07 mag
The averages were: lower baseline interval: 7.4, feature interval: 6.76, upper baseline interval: 6.72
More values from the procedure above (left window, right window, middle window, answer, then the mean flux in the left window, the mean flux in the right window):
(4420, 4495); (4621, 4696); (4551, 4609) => 0.05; 7.46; 7.06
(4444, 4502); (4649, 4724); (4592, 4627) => 0.04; 7.48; 7.02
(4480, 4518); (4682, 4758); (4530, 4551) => 0.03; 7.44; 6.78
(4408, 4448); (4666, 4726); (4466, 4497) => -0.08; 7.29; 6.88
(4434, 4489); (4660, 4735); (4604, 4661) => 0.01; 7.44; 6.89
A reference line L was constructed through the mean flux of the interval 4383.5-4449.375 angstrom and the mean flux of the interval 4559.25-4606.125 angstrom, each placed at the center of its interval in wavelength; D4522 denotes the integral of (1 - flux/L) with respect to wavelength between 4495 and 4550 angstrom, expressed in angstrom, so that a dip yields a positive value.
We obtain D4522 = -1.7 angstrom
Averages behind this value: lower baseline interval 7.13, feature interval 7.15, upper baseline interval 6.82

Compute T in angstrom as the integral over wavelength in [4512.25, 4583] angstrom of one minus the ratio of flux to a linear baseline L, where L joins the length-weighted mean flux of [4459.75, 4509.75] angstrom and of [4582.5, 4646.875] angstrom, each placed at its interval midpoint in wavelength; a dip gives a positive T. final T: 1.50 angstrom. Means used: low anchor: 7.6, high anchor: 6.86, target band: 7.09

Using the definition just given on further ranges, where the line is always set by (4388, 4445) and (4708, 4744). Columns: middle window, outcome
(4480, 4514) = -1.8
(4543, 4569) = -1.8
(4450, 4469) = 0.1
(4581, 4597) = 0.6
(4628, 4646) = -0.5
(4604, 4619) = 0.6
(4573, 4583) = 0.2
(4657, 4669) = -1.9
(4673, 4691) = -0.4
